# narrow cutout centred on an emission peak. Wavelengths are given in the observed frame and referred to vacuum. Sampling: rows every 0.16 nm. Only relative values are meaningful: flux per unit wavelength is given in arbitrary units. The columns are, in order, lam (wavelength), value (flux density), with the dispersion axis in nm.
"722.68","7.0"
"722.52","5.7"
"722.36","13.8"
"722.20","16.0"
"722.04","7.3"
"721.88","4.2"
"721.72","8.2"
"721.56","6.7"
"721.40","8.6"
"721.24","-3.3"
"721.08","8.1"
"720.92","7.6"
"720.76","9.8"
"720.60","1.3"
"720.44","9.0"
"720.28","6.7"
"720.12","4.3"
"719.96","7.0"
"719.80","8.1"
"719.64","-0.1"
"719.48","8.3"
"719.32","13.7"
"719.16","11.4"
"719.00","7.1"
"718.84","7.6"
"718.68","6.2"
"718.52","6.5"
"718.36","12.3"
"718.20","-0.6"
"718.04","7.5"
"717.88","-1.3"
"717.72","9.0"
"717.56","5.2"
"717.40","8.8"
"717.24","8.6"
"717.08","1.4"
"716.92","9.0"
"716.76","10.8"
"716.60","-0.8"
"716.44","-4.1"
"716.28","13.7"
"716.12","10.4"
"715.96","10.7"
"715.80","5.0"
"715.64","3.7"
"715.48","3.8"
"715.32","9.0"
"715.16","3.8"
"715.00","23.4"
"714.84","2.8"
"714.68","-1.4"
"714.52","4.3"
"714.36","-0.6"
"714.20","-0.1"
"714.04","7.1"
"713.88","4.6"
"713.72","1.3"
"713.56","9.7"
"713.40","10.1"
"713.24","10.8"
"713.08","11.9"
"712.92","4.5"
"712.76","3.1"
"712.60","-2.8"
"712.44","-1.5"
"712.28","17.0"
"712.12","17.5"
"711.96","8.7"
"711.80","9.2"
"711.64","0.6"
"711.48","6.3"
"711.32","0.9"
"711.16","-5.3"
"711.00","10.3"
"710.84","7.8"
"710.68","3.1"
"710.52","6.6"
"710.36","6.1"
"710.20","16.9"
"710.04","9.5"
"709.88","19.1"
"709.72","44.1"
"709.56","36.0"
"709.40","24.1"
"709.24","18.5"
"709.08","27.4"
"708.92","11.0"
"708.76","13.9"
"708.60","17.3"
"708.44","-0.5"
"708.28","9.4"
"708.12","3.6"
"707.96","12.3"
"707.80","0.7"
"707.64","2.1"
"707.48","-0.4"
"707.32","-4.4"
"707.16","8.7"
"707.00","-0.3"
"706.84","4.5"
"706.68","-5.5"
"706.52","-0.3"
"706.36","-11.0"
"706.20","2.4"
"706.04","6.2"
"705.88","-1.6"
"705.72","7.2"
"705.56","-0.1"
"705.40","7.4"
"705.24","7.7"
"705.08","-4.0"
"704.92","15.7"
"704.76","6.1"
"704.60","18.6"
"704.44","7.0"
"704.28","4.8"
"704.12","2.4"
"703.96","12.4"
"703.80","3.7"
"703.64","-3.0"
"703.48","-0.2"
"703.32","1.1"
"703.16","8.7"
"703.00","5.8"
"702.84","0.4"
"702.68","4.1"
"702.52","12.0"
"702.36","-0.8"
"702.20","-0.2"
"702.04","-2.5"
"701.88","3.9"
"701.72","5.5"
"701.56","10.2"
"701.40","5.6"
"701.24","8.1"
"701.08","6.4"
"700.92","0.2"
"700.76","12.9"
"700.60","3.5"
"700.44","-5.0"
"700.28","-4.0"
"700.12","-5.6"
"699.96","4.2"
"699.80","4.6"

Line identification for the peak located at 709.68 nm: [O II] 3727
